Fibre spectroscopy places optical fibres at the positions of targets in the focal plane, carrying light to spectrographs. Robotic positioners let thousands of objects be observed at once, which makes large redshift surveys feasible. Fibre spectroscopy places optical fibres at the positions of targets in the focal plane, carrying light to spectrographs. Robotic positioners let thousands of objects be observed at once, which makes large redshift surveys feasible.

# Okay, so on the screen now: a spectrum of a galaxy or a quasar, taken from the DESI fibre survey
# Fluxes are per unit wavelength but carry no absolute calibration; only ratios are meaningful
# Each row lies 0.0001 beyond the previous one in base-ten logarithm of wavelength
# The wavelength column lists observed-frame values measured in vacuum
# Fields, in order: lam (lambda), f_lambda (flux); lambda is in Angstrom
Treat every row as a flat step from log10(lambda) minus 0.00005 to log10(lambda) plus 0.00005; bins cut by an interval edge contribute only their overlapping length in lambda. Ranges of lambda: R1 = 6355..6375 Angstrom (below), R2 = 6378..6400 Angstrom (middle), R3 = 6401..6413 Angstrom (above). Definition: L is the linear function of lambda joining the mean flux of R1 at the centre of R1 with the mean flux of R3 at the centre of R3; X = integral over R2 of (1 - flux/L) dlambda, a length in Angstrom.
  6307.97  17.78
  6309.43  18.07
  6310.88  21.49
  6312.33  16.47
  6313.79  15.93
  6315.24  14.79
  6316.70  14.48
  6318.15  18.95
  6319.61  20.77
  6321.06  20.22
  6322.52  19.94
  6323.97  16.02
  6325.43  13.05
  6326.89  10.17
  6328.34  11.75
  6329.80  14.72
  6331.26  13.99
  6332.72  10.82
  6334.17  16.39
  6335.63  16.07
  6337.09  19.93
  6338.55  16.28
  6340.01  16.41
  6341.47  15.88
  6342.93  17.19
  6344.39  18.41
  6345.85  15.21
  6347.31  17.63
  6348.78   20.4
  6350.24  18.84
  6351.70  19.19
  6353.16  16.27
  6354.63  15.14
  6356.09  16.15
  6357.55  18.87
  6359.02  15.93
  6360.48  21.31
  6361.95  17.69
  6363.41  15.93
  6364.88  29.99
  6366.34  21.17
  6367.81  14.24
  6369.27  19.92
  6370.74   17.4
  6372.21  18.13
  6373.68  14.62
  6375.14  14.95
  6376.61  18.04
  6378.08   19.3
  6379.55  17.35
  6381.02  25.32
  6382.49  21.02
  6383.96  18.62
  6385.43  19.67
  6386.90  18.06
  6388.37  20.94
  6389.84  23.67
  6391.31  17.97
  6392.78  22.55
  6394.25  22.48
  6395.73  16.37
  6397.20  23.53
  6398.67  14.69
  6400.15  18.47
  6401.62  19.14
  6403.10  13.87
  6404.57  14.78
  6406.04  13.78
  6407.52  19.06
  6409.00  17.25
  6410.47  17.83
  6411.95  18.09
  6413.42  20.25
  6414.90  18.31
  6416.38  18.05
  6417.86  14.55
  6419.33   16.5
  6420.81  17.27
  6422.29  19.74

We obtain -3.26 Angstrom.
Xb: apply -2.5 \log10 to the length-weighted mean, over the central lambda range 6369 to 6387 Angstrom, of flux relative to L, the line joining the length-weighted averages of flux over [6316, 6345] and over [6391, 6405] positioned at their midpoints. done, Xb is -0.05 mag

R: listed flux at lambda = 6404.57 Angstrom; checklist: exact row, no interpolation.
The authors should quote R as 14.78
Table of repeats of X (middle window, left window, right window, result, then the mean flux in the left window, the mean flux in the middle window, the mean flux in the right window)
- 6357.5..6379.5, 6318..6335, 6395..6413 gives -2.68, 15.5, 18.4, 17.3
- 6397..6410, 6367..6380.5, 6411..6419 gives 0.52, 17.3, 16.9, 17.8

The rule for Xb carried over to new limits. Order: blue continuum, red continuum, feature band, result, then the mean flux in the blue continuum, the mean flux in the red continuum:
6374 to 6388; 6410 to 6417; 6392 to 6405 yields 0.02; 19.1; 18.5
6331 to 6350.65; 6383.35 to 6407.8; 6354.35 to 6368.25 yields -0.08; 16.7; 18.7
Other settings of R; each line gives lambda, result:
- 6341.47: 15.88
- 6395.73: 16.37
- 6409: 17.25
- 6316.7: 14.48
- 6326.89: 10.17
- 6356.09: 16.15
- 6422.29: 19.74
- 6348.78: 20.4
